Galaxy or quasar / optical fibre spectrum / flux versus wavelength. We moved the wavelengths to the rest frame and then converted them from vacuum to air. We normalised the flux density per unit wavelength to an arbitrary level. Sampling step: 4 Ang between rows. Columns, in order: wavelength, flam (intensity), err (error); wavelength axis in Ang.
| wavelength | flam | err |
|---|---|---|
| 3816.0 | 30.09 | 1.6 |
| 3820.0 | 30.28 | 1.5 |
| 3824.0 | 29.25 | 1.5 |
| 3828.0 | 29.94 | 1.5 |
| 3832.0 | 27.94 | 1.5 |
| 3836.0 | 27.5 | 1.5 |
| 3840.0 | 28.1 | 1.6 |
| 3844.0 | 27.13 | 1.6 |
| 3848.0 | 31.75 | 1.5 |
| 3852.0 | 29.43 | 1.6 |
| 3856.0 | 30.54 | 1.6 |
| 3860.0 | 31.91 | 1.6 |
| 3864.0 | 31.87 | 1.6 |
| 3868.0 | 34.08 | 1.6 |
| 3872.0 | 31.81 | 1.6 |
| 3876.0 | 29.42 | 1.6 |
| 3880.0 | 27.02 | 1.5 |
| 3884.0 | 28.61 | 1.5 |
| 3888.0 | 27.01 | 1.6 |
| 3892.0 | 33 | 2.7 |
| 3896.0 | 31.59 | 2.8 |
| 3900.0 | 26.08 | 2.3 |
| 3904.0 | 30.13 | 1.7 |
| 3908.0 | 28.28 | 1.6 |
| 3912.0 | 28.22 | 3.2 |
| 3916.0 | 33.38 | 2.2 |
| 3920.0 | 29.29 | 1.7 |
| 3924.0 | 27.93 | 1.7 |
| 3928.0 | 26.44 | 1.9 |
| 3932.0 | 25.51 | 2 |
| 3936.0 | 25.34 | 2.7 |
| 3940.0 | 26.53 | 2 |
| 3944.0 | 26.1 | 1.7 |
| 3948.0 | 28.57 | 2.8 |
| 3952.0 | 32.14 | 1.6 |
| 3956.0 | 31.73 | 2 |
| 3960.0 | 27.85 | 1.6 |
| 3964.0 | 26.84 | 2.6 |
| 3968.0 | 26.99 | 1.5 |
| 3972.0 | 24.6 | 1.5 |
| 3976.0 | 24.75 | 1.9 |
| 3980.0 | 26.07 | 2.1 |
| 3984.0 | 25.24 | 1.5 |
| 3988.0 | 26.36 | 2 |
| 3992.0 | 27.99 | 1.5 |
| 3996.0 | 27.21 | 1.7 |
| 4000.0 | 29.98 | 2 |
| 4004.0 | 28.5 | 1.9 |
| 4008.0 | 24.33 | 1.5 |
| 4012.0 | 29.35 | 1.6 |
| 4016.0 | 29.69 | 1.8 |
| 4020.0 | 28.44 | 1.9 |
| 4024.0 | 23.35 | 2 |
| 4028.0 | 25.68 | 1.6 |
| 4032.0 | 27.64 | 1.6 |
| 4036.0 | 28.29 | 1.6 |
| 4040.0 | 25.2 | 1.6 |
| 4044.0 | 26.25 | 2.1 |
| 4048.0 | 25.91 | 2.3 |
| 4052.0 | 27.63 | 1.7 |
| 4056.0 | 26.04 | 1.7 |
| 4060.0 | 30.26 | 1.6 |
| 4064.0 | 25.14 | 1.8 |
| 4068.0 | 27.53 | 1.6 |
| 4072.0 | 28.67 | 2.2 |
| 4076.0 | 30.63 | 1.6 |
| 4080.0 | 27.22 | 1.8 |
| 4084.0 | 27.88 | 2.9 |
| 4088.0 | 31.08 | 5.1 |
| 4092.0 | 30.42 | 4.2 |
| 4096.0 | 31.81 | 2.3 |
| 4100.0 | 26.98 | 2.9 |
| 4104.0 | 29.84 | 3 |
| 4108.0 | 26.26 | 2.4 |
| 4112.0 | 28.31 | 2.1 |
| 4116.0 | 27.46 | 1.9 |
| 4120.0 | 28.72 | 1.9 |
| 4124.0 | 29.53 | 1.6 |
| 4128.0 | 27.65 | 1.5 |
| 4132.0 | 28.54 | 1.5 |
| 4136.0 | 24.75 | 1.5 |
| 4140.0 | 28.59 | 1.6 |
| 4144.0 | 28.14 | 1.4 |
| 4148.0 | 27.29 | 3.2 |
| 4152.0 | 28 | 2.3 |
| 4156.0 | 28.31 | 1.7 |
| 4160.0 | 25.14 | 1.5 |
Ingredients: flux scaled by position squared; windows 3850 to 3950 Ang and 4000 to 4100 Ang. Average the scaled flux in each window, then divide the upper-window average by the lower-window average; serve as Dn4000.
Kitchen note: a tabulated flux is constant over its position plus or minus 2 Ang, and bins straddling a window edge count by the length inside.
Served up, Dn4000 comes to 1.0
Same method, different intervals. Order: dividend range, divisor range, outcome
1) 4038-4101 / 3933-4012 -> 1.08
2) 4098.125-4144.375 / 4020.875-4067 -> 1.09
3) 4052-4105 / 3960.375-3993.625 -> 1.15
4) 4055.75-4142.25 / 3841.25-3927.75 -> 1.06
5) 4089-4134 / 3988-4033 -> 1.10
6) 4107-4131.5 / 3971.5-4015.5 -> 1.11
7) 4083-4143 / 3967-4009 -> 1.14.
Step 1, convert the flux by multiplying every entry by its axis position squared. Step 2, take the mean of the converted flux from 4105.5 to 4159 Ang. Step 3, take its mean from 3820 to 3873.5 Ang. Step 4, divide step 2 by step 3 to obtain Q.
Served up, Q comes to 1.1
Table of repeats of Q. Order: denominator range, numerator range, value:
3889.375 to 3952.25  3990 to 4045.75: 1.00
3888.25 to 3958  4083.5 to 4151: 1.09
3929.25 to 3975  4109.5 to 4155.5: 1.11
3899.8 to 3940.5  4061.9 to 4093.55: 1.10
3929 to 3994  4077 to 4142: 1.13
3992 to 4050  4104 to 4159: 1.08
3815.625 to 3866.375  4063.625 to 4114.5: 1.10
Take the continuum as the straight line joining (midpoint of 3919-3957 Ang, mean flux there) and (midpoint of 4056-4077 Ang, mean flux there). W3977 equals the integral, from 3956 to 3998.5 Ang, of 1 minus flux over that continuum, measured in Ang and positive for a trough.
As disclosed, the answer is 1.87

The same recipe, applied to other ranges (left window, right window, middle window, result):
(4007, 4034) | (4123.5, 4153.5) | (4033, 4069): 0.4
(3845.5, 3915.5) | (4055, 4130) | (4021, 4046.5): 2.5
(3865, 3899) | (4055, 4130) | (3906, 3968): 3.2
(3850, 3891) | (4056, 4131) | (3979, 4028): 3.5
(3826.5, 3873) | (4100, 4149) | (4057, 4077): 0.1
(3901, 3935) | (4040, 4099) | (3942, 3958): -0.7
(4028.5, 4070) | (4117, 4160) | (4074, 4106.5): -2.5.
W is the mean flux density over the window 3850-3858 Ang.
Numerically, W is 30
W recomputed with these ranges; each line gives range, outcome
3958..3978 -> 26.2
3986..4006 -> 28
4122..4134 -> 28.6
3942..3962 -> 29.3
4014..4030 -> 26.8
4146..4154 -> 27.6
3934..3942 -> 25.9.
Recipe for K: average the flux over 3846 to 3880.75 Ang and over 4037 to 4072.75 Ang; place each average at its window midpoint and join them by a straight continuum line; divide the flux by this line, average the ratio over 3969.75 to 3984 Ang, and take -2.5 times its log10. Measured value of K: 0.14 mag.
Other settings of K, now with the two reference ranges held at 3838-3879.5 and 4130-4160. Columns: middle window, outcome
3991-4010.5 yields 0.053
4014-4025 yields 0.050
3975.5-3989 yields 0.141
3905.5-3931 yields 0.039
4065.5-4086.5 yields -0.006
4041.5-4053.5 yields 0.079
